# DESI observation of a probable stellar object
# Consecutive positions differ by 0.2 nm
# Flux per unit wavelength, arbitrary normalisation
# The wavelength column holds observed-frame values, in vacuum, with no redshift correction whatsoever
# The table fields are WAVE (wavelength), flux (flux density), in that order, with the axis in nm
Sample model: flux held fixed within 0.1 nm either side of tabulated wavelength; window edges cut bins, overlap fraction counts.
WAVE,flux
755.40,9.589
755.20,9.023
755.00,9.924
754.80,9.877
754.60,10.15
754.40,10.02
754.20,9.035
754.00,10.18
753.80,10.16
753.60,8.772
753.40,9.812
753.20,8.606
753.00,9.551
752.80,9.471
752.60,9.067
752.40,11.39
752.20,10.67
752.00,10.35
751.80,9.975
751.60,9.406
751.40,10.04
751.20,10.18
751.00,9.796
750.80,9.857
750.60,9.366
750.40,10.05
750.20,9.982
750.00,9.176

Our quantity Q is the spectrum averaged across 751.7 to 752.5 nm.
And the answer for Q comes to 10.6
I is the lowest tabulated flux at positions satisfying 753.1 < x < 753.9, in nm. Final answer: 8.606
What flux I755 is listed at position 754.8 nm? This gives 9.877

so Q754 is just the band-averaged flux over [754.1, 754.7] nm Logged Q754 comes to 9.74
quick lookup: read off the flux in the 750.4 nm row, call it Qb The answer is 10.05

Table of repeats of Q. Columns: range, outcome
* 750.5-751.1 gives 9.67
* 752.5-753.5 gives 9.3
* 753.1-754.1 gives 9.51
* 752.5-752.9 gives 9.27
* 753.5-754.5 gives 9.63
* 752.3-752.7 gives 10.2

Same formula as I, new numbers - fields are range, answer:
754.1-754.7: 9.035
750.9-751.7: 9.406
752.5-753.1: 9.067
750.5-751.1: 9.366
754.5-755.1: 9.877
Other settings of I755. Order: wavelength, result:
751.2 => 10.18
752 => 10.35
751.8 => 9.975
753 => 9.551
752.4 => 11.39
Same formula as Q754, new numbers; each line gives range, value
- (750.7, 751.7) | 9.86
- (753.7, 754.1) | 10.2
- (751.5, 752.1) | 9.91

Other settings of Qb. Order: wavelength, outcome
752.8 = 9.471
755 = 9.924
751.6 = 9.406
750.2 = 9.982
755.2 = 9.023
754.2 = 9.035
